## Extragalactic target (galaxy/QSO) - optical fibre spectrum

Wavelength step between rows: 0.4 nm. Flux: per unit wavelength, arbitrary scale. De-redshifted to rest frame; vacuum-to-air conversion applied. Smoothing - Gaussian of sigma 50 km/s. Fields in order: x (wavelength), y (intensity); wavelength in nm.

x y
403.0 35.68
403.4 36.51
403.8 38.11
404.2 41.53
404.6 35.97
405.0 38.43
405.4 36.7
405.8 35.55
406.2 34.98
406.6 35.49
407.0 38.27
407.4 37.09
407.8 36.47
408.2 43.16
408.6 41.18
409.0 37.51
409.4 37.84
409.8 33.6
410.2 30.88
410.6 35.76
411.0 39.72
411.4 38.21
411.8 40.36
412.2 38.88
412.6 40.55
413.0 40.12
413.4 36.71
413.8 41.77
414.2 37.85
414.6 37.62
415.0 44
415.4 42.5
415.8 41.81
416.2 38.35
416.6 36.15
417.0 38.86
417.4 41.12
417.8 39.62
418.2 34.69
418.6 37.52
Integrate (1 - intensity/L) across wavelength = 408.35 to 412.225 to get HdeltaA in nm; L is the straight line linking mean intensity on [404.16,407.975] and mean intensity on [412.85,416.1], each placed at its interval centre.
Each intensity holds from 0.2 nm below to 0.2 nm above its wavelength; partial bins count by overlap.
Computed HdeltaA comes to 0.116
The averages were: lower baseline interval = 36.9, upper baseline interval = 40.2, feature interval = 37.4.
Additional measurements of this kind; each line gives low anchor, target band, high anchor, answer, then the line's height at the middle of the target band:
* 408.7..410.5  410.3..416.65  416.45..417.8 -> -0.37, 37.2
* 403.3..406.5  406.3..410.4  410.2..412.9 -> 0.08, 37.8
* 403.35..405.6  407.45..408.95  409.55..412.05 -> -0.10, 37.1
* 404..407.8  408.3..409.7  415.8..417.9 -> -0.04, 37.6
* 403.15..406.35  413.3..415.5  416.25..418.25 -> -0.12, 38.1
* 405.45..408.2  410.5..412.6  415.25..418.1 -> -0.04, 38.1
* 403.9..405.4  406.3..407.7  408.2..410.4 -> 0.03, 37.6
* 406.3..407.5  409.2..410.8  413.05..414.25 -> 0.14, 37.8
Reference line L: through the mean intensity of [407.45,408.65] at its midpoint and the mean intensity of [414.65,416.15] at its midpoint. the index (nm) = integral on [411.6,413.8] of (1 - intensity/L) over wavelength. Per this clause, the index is 0.08 nm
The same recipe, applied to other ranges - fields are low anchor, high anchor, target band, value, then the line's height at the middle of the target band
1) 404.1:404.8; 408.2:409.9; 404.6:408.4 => 0.11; 38.4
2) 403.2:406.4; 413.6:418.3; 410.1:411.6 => 0.08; 38.5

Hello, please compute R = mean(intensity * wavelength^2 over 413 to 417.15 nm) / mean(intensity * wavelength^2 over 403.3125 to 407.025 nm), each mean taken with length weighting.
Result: 1.1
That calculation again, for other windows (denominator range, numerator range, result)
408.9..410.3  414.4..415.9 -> 1.21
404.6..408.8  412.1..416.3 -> 1.10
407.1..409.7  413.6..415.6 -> 1.09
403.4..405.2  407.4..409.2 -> 1.05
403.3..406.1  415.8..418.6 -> 1.09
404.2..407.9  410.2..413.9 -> 1.08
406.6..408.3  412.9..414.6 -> 1.05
